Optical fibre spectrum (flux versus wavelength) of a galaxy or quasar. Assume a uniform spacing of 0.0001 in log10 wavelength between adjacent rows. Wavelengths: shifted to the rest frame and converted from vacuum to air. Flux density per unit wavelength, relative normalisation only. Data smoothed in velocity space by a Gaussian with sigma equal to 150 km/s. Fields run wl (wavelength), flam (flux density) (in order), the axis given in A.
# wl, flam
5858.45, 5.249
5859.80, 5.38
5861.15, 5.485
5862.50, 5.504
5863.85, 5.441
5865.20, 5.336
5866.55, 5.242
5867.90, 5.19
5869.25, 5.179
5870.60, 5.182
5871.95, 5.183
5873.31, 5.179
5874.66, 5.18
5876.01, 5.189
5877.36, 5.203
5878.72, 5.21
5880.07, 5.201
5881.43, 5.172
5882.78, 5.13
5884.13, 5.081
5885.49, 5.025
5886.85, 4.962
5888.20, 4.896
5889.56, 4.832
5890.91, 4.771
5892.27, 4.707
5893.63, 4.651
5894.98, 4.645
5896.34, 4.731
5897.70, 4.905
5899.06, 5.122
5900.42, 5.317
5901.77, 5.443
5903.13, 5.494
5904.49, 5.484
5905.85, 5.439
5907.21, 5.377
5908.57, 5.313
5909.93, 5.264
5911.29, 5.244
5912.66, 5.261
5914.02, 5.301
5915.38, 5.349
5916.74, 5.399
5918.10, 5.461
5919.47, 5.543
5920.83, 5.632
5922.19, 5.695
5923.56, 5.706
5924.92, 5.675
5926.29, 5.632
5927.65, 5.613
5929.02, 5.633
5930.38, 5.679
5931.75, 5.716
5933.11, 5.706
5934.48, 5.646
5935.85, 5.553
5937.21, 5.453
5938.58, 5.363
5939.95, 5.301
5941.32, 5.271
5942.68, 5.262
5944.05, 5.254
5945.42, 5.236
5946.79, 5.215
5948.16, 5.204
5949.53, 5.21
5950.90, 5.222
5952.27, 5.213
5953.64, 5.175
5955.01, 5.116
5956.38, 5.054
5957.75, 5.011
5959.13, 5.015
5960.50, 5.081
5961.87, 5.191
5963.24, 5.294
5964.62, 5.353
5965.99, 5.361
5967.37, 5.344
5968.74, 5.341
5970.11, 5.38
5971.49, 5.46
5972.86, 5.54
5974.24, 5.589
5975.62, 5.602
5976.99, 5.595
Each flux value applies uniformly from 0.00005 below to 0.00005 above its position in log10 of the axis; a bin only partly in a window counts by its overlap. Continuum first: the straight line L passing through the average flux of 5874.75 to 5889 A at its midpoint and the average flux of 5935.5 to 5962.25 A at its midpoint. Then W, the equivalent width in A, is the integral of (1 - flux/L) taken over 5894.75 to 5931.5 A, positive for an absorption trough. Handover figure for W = -1.69 A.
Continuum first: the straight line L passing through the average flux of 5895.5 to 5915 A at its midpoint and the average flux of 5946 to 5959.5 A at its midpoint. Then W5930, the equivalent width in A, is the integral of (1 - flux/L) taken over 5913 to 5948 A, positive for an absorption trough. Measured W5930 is -1.9 A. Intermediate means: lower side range 5.26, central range 5.49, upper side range 5.15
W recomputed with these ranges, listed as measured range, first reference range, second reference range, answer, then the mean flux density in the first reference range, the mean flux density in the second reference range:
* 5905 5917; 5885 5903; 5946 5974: -0.7 A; 4.94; 5.24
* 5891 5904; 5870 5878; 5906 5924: 0.8 A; 5.19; 5.42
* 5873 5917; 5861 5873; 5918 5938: 2.5 A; 5.29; 5.63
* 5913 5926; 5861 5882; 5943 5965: -0.8 A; 5.25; 5.18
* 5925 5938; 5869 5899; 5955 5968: -1.3 A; 5.01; 5.18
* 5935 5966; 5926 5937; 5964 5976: 1.7 A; 5.64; 5.44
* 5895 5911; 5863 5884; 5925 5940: 0.5 A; 5.22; 5.59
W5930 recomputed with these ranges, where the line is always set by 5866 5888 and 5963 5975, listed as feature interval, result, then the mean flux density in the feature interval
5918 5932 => -0.94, 5.64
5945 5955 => 0.28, 5.2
